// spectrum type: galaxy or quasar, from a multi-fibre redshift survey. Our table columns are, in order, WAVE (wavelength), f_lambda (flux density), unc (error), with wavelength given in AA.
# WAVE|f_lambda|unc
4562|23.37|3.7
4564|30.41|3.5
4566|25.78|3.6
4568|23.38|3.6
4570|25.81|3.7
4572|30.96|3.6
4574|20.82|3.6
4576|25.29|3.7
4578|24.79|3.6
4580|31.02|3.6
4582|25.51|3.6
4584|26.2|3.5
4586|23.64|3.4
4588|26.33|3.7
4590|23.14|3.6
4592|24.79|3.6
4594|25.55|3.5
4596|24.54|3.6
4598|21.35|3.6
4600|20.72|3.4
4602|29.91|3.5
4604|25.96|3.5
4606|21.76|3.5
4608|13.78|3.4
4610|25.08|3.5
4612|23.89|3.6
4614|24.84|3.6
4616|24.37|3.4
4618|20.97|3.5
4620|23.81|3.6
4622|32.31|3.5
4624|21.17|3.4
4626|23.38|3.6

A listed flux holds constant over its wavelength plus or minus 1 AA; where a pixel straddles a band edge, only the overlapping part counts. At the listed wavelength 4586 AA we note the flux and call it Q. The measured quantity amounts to 23.64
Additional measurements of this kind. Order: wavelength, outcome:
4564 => 30.41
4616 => 24.37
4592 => 24.79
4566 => 25.78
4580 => 31.02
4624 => 21.17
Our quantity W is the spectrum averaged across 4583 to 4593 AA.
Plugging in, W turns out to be 24.8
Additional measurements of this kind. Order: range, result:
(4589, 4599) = 23.9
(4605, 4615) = 21.9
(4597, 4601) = 21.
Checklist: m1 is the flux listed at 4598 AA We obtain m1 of 21.35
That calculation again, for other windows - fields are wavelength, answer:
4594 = 25.55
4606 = 21.76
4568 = 23.38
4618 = 20.97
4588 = 26.33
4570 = 25.81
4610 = 25.08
